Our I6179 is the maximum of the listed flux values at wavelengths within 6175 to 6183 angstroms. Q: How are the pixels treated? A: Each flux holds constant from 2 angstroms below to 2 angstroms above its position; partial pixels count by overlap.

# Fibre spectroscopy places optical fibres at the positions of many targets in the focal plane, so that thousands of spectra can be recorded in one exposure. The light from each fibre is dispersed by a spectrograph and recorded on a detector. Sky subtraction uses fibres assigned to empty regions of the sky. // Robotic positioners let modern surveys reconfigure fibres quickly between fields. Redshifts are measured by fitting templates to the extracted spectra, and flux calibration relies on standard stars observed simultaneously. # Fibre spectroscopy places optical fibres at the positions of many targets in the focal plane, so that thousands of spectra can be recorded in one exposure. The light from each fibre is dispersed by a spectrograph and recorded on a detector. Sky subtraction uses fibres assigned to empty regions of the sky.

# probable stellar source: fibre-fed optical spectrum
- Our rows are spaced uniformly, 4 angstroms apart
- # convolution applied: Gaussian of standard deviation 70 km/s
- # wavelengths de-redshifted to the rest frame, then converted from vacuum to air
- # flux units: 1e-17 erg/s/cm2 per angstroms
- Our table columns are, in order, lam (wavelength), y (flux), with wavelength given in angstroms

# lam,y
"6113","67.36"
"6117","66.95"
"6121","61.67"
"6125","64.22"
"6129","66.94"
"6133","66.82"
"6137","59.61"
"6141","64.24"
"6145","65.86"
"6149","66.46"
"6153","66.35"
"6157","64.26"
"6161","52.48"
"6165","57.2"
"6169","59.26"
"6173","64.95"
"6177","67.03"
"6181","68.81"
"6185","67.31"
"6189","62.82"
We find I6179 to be 68.81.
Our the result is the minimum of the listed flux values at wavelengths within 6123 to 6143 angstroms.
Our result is 59.61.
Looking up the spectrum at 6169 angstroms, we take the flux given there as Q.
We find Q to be 59.26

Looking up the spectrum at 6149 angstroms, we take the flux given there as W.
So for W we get 66.46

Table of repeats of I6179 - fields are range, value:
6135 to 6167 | 66.46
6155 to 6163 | 64.26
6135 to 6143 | 64.24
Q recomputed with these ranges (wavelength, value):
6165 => 57.2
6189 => 62.82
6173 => 64.95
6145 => 65.86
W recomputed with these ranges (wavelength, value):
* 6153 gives 66.35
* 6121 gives 61.67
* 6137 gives 59.61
